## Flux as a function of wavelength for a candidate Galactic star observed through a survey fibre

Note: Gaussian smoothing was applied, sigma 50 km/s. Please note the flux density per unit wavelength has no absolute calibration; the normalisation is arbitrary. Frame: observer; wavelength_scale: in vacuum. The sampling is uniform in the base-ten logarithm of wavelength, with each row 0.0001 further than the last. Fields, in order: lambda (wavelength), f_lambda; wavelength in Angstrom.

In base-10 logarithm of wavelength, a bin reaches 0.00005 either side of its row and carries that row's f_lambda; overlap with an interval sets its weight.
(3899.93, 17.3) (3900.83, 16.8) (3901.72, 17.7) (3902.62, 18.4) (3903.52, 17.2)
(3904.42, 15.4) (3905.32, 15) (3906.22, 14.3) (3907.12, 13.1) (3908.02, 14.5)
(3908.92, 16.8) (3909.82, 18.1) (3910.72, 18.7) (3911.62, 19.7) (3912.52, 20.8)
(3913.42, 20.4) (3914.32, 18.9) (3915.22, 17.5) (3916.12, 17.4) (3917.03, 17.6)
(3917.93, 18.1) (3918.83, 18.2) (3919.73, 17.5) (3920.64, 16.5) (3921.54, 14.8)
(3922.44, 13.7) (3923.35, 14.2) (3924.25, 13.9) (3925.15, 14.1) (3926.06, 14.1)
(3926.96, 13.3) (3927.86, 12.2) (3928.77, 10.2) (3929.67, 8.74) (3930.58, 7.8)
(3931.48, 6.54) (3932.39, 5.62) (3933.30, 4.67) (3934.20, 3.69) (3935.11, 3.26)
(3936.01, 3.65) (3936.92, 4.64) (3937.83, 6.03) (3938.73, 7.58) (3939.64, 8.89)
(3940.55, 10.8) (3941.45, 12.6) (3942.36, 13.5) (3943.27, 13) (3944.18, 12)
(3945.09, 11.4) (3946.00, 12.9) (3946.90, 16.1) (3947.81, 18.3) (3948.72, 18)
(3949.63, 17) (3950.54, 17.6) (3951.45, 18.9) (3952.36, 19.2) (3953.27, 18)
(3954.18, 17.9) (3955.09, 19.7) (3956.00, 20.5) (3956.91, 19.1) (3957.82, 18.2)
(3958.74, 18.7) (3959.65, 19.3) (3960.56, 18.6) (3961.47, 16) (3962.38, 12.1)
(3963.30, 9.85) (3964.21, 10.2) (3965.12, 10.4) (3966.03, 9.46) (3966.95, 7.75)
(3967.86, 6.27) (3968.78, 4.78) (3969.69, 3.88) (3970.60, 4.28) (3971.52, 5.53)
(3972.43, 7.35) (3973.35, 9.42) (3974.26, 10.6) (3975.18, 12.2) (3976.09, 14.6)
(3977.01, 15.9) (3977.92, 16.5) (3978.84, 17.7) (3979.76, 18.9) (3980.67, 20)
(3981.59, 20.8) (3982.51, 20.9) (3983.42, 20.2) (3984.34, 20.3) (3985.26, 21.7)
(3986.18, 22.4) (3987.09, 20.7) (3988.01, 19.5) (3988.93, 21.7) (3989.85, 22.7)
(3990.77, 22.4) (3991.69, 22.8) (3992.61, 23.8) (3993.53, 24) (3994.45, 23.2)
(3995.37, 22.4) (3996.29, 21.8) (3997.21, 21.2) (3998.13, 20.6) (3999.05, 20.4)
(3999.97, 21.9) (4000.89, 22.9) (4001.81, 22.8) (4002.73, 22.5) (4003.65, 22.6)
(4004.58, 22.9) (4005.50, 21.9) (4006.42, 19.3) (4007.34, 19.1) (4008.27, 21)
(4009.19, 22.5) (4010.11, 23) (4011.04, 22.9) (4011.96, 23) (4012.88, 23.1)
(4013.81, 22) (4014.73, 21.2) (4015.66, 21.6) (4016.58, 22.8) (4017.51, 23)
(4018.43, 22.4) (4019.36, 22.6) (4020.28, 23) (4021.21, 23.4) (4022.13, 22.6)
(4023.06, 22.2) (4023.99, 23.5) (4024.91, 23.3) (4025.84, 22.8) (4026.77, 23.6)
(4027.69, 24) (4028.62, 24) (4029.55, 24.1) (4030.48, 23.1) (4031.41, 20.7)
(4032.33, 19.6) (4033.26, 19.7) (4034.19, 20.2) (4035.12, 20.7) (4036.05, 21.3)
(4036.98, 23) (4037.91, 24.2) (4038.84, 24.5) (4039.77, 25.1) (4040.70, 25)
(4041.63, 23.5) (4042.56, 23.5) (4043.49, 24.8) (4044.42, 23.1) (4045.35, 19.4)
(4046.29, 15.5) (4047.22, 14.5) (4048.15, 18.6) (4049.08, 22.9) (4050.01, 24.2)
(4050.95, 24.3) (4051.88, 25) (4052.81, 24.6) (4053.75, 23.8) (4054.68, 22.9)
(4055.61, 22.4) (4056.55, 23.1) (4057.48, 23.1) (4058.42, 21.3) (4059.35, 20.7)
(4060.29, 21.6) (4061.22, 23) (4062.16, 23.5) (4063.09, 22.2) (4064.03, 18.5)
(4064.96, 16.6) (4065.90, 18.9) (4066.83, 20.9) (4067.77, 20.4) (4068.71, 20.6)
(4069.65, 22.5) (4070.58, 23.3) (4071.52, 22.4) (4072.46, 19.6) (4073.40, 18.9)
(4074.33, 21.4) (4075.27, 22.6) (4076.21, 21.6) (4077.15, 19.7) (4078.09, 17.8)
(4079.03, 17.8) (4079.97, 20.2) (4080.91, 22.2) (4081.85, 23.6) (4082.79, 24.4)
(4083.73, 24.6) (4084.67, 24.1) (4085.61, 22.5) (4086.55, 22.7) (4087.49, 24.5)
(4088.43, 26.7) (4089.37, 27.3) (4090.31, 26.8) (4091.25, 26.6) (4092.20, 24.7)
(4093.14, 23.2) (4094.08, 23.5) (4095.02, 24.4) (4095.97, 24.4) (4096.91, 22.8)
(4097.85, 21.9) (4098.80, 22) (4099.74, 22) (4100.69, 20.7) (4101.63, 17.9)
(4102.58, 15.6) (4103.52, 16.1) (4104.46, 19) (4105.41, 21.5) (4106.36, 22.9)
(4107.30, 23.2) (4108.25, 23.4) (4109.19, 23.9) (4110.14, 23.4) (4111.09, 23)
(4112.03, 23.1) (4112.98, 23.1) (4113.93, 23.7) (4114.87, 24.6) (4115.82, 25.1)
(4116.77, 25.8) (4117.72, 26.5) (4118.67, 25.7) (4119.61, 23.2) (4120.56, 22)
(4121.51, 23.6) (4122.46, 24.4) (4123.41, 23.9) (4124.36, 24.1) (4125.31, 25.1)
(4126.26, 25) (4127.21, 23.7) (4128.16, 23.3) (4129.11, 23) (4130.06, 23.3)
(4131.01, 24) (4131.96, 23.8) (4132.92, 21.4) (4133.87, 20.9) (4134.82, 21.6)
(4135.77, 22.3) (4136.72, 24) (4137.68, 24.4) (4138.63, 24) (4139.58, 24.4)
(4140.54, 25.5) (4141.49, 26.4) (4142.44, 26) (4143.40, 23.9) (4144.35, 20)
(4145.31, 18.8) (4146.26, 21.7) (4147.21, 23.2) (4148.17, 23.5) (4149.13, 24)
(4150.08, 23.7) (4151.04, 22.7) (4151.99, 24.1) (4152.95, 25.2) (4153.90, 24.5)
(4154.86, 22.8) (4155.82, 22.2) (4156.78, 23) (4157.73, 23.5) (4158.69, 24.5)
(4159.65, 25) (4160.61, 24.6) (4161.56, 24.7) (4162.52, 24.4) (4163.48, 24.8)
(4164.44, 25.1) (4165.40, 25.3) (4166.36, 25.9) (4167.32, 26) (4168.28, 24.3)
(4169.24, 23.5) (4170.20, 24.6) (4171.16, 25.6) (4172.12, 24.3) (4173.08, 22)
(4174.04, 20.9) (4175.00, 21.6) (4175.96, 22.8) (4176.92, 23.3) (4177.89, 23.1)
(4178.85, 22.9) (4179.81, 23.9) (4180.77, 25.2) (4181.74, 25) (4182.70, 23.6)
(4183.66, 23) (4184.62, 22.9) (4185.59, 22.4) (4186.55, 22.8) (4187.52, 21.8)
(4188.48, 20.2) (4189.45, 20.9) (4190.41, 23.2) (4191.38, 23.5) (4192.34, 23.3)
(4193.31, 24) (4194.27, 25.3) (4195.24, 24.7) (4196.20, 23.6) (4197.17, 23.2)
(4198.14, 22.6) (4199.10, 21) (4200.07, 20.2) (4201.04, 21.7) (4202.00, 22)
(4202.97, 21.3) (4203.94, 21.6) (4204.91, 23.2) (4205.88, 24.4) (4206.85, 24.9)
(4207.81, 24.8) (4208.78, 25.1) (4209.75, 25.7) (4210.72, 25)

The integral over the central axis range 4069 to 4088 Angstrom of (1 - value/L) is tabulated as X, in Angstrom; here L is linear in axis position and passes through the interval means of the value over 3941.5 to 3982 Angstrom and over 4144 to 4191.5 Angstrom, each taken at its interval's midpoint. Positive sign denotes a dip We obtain -2.4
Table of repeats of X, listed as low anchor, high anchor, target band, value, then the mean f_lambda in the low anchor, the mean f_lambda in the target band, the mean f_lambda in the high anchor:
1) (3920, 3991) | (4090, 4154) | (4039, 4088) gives -5.0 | 13.7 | 21.8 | 23.2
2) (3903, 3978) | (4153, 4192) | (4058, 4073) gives -1.7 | 13.3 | 21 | 23.6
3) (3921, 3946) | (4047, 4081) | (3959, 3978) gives 3.3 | 9.89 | 10.7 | 21.3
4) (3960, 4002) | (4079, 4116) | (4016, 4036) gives -3.6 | 16.6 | 22.4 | 22.9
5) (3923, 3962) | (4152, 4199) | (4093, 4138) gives -4.3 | 13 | 22.9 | 23.6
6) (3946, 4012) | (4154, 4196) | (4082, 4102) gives -2.5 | 17.7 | 23.7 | 23.6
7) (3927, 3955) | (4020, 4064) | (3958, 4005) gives -2.7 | 11.5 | 17.1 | 22.4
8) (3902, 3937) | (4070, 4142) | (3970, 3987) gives 1.3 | 13.8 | 15.5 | 23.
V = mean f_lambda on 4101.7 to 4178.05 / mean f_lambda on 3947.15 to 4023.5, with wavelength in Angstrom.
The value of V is 1.27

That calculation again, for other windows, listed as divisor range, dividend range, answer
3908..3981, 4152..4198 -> 1.77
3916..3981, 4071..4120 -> 1.78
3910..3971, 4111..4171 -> 1.80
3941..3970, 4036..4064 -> 1.55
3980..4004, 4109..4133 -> 1.10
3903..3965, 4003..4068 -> 1.56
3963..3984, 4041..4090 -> 1.81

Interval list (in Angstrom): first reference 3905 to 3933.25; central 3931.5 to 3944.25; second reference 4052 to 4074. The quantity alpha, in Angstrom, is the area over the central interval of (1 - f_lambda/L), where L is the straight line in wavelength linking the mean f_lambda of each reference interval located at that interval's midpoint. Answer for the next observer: 6.5 Angstrom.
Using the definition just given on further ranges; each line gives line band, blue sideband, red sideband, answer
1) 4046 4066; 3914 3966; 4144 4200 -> -3.31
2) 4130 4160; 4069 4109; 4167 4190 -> -0.74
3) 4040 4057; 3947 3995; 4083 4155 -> -1.95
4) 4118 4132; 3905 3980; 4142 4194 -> -1.54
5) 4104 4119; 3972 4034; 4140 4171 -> -0.31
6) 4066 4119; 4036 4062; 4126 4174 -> 1.18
